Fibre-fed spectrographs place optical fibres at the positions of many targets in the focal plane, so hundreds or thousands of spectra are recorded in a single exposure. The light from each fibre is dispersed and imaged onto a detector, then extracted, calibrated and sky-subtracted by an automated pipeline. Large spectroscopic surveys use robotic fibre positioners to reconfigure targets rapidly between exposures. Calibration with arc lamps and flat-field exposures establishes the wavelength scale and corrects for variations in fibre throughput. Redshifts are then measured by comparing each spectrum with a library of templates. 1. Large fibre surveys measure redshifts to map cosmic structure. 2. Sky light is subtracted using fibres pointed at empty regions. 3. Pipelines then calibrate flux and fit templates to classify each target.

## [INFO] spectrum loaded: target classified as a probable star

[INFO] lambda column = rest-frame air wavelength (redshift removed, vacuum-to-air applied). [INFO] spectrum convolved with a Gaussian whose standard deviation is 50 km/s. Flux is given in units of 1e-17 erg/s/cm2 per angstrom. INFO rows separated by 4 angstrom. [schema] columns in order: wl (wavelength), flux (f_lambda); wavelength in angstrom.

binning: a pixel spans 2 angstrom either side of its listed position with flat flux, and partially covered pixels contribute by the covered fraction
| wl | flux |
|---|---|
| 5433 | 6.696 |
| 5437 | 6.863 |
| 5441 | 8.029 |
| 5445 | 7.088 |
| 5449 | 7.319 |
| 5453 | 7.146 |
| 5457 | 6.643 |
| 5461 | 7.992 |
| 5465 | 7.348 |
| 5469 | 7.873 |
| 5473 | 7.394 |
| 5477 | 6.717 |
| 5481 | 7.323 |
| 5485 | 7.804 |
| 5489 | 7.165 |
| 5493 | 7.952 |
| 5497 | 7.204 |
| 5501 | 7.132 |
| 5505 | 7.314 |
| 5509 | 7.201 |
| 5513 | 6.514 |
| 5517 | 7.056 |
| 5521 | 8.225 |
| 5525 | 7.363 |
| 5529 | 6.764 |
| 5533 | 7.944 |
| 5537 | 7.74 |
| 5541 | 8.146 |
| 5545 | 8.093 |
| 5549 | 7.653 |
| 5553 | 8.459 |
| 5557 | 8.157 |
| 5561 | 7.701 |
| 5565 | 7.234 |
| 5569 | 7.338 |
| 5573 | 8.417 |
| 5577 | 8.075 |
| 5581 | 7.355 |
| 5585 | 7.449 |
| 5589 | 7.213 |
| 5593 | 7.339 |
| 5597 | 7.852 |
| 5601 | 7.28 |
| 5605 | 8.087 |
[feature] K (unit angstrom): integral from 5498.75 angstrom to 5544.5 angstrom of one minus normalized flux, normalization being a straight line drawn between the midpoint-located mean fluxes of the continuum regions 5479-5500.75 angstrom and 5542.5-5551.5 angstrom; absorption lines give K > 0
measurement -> 1.8 angstrom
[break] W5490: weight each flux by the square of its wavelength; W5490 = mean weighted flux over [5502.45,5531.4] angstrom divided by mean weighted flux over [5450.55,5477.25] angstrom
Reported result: 1.00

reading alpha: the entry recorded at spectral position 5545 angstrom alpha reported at 8.093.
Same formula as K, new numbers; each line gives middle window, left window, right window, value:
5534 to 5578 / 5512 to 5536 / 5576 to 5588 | -2.6 angstrom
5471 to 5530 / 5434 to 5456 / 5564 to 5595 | 0.7 angstrom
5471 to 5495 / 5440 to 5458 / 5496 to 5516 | -0.9 angstrom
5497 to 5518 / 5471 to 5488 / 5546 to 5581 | 1.2 angstrom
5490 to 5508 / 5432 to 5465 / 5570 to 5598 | 0.1 angstrom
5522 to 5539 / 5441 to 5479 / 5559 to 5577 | 0.2 angstrom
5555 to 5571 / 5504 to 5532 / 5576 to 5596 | -0.5 angstrom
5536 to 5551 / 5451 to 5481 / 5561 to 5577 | -0.6 angstrom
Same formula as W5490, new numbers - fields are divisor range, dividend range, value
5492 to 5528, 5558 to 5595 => 1.06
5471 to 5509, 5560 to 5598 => 1.07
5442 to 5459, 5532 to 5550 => 1.15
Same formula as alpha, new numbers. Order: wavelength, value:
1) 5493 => 7.952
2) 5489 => 7.165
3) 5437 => 6.863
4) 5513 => 6.514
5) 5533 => 7.944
